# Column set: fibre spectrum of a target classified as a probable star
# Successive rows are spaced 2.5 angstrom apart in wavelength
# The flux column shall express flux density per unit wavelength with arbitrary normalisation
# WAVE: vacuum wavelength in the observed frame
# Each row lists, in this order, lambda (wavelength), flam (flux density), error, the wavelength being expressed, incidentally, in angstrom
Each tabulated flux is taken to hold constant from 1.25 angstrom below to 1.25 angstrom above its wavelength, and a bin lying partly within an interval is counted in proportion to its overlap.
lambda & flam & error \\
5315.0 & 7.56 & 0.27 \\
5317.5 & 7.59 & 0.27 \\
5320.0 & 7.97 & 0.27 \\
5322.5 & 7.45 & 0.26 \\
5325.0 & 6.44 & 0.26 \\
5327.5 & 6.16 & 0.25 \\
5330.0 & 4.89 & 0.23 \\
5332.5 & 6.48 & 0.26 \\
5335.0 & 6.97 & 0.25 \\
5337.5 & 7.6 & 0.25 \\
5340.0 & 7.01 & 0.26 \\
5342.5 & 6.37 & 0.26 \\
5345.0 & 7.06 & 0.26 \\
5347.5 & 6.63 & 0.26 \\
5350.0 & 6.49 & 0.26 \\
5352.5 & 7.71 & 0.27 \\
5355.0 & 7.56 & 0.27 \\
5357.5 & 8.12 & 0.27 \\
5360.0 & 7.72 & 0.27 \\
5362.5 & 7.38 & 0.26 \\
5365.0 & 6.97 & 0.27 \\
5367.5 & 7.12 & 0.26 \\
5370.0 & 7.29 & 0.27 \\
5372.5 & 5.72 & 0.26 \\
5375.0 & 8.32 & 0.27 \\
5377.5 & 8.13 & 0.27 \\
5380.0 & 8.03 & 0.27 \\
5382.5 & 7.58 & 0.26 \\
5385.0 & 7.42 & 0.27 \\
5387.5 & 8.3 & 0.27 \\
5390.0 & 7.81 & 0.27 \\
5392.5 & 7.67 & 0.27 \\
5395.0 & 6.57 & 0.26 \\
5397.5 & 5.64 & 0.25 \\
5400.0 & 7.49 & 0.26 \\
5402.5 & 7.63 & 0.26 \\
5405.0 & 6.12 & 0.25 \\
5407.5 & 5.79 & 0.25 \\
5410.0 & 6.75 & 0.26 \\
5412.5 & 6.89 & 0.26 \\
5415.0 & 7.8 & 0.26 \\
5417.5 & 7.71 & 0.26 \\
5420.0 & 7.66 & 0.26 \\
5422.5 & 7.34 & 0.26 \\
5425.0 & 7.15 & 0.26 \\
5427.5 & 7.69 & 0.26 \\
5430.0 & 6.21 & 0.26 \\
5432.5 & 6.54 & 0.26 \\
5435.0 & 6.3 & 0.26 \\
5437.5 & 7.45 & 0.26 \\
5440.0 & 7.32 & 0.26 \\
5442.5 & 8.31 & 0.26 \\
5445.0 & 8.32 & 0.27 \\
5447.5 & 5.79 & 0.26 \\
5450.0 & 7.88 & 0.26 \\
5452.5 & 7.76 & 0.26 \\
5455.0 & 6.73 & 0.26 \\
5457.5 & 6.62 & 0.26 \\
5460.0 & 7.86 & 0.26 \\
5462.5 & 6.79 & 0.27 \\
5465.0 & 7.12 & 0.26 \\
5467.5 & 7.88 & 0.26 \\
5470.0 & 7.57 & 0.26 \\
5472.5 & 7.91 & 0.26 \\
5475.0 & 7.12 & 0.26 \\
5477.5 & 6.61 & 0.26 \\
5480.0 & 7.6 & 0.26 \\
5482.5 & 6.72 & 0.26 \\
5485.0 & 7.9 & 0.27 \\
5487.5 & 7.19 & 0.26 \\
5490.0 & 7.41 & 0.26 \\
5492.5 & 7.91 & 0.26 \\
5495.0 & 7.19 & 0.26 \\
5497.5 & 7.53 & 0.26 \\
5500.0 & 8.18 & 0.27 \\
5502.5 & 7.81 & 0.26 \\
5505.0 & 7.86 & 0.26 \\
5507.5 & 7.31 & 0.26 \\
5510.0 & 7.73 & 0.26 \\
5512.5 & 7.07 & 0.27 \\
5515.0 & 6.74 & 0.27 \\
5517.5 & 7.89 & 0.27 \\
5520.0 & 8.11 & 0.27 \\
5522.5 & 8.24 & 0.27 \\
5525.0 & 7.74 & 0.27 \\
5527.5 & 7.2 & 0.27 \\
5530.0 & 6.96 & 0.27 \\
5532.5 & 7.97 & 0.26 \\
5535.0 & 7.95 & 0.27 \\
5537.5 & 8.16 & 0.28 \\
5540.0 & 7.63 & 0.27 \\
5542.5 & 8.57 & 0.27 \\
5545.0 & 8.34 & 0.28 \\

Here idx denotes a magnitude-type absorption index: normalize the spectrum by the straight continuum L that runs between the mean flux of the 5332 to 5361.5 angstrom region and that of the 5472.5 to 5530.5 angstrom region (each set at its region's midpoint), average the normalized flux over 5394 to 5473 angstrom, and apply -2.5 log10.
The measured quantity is 0.03 mag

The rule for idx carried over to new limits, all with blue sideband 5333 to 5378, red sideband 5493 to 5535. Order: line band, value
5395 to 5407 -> 0.11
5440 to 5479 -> 0.02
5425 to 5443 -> 0.05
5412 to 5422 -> -0.03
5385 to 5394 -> -0.08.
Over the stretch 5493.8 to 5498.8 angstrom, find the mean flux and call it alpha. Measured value 7.37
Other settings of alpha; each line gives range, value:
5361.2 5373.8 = 6.9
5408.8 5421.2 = 7.36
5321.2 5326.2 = 6.96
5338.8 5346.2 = 6.81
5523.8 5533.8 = 7.47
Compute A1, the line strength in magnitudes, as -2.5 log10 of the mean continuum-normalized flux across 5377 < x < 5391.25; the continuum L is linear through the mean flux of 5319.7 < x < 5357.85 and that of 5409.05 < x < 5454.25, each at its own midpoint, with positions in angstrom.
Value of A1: -0.116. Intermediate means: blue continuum 6.88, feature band 7.87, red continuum 7.27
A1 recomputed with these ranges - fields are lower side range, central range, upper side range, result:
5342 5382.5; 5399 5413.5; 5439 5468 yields 0.088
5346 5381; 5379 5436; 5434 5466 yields 0.027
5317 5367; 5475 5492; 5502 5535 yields 0.033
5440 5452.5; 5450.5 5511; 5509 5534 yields 0.019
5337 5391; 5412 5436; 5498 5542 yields 0.052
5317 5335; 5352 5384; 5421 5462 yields -0.095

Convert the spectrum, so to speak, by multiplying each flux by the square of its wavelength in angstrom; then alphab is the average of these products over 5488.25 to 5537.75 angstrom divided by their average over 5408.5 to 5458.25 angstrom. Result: 1.09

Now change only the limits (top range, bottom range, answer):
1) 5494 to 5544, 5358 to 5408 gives 1.11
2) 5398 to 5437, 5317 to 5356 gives 1.05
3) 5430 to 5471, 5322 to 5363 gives 1.09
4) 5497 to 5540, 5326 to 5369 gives 1.17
